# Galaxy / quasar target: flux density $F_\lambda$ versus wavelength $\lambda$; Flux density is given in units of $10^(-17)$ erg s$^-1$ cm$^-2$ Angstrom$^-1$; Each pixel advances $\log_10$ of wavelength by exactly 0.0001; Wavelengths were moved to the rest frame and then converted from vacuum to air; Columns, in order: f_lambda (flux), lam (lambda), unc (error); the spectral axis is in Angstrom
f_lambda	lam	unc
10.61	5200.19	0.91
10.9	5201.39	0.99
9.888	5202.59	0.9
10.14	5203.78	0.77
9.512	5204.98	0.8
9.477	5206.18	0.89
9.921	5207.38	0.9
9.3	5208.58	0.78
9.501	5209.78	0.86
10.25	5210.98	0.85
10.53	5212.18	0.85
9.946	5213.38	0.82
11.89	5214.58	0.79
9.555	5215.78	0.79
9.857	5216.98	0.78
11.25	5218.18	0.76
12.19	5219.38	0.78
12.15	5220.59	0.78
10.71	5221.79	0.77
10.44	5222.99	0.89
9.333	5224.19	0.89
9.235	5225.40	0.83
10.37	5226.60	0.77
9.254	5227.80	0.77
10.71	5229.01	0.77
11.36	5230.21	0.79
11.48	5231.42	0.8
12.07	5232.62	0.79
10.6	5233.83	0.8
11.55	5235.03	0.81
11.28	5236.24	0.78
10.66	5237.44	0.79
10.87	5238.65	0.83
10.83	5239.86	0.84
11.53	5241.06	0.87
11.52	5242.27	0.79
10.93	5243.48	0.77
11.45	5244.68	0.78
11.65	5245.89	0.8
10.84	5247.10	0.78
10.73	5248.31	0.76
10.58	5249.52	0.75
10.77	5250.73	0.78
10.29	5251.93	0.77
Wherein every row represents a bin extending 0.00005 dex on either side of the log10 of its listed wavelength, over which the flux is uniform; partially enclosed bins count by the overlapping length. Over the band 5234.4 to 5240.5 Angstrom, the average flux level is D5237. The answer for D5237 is 11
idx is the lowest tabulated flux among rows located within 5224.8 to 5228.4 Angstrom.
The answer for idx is 9.235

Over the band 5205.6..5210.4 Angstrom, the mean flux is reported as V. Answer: 9.55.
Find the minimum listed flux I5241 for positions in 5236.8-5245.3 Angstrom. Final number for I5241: 10.66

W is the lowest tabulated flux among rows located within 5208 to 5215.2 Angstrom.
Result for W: 9.3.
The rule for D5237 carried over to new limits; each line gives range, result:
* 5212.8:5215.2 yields 10.9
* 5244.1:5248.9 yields 11.2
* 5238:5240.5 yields 10.9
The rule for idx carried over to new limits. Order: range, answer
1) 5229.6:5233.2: 11.36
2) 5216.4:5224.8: 9.333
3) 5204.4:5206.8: 9.477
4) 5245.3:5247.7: 10.84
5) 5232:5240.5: 10.6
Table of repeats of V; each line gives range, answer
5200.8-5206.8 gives 9.98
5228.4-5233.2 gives 11.4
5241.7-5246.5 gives 11.4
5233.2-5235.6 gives 11.1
